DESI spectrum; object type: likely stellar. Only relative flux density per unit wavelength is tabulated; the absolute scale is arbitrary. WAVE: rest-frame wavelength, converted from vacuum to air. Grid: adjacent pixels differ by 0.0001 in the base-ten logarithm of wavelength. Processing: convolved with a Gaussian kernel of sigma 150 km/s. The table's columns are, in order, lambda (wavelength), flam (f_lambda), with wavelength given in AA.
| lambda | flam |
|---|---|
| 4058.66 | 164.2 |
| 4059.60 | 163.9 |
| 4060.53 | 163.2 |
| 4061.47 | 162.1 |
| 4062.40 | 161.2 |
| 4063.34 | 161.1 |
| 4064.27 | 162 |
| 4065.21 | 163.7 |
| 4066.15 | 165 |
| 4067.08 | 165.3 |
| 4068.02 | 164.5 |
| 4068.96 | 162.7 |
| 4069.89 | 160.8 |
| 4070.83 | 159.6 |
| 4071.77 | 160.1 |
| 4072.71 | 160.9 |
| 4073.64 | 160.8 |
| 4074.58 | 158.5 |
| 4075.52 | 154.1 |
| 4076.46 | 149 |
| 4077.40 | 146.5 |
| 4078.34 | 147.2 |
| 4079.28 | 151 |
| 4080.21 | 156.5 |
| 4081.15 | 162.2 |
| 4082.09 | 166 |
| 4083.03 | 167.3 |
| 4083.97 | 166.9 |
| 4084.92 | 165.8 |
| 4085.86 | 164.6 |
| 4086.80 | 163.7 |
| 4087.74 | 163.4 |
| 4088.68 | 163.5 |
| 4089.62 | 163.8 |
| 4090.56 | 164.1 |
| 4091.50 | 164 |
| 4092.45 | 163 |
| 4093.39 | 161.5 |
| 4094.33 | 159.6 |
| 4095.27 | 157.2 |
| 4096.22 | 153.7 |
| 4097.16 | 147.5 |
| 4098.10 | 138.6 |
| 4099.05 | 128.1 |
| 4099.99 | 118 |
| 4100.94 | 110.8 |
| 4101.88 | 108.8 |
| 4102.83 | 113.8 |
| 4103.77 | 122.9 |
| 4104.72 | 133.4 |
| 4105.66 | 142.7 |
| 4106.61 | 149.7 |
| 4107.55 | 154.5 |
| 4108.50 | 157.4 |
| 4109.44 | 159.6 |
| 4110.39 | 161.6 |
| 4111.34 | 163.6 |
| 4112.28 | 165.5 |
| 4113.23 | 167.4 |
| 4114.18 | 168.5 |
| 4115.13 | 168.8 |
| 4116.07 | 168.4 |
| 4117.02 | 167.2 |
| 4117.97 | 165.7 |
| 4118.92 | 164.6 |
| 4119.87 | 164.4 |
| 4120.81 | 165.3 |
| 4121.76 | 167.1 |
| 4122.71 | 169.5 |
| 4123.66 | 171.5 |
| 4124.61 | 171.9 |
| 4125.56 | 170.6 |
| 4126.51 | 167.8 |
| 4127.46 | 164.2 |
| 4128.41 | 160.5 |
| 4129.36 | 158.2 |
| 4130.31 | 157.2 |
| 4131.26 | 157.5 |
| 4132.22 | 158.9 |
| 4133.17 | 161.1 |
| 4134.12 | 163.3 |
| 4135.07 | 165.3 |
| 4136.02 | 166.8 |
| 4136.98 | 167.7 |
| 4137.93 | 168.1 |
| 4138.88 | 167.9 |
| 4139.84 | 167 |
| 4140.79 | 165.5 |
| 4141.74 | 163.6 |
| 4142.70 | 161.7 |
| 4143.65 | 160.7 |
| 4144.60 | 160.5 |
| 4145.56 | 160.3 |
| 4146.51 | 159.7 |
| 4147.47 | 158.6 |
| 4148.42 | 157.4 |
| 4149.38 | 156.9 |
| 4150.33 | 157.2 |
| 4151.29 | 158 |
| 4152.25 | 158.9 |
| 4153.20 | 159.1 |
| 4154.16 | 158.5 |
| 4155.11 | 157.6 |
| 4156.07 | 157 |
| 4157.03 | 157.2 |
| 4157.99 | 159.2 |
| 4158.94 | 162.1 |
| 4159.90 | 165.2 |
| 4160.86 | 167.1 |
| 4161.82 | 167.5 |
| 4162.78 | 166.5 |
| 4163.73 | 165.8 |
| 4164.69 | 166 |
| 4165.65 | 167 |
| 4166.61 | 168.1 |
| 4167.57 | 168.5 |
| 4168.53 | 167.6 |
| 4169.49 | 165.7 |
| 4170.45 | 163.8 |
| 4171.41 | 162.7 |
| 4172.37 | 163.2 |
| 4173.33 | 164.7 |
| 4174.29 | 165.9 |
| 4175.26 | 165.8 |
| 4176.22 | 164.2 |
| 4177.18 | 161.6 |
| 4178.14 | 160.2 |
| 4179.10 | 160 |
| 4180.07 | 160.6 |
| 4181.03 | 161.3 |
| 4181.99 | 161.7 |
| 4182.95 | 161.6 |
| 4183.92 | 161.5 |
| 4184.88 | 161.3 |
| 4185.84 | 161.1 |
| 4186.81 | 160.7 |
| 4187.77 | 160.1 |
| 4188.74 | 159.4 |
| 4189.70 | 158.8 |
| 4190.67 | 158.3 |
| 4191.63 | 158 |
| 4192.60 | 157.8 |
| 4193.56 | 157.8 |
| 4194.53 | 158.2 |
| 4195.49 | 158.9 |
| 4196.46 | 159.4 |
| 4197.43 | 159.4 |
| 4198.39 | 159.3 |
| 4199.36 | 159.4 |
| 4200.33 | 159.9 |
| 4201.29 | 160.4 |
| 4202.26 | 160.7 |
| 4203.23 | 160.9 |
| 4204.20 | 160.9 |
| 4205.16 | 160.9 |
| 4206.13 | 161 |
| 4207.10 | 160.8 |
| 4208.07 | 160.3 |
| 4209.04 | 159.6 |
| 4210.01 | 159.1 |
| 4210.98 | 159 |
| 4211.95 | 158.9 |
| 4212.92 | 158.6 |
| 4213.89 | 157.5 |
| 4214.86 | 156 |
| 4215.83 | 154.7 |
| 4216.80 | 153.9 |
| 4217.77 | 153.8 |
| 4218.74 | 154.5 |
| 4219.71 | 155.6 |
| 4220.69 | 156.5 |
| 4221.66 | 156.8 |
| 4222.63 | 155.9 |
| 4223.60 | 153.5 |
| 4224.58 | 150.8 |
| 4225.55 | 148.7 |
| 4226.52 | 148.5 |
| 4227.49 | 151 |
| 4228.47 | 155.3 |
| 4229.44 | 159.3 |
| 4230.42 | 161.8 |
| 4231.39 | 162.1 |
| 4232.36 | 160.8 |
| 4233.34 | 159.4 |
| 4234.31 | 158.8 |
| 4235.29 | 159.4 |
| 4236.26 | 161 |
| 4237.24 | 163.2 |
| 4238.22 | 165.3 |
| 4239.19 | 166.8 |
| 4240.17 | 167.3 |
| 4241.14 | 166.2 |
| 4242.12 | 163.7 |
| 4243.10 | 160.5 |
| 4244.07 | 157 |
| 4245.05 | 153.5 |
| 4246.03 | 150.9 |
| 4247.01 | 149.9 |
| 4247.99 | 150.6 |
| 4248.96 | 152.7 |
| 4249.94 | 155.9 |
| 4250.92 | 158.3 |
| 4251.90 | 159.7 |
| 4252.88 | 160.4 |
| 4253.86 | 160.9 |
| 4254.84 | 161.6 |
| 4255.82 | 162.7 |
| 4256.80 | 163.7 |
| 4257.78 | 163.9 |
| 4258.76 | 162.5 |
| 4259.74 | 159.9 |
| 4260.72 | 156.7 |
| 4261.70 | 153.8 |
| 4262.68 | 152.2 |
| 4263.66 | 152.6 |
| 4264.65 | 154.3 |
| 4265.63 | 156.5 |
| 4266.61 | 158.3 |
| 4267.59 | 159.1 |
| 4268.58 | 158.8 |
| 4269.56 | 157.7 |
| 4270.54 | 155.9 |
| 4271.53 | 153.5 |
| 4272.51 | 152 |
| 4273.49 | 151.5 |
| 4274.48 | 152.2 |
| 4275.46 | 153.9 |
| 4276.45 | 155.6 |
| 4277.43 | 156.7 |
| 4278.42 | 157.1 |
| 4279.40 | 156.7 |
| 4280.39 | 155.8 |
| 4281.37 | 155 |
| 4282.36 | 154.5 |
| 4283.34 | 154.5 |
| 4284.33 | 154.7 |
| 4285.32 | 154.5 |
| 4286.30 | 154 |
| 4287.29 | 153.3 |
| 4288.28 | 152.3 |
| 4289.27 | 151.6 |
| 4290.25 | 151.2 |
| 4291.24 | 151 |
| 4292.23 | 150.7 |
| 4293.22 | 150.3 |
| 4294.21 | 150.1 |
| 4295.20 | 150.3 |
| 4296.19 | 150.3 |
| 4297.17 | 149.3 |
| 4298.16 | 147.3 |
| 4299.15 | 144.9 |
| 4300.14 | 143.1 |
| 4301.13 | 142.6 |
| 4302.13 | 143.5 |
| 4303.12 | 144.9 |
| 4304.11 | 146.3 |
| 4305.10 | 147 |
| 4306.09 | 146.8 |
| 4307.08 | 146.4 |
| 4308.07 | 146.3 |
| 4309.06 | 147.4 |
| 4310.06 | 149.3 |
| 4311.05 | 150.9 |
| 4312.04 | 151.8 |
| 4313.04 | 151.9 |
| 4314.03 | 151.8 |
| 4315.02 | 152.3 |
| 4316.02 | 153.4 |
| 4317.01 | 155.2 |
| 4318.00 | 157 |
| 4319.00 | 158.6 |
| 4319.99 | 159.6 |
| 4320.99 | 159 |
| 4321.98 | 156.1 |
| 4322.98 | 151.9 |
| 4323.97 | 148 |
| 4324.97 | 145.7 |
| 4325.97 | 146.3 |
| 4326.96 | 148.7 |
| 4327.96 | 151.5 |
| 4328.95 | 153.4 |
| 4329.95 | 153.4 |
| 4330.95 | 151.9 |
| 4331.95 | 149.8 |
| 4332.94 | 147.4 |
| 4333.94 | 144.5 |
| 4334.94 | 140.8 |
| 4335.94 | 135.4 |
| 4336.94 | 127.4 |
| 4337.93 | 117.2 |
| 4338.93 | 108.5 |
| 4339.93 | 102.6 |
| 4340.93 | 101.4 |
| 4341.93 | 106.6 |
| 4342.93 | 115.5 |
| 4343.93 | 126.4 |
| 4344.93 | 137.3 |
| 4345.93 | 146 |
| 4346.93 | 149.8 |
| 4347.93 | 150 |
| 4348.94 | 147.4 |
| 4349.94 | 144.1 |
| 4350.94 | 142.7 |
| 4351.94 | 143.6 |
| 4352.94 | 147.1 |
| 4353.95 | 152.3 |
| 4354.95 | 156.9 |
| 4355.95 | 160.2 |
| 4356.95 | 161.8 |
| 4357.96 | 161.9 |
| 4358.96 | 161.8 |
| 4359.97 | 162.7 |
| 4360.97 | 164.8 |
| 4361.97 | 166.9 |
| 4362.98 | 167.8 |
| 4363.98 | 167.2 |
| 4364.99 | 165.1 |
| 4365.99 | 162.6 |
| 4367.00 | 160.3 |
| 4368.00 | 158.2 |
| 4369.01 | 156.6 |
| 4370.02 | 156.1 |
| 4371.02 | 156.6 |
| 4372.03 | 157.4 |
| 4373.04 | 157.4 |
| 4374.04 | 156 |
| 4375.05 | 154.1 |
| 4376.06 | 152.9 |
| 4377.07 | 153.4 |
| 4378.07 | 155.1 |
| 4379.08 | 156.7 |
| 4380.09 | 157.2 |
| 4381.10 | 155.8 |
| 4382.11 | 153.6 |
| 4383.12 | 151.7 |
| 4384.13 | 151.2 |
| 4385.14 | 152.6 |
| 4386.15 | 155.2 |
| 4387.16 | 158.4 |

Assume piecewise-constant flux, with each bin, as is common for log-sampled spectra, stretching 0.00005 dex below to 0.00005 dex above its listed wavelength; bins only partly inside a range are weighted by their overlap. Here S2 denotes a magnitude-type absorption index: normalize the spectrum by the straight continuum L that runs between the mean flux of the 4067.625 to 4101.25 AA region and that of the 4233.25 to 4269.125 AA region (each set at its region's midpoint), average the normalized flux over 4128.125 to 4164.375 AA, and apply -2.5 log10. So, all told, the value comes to -0.03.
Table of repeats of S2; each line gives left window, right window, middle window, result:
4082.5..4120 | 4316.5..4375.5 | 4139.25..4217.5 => -0.06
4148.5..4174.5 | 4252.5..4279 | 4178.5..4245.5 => 0.01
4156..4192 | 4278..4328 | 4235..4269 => -0.02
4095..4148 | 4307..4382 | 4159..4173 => -0.07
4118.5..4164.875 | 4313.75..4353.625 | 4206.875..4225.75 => -0.01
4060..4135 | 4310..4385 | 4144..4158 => -0.02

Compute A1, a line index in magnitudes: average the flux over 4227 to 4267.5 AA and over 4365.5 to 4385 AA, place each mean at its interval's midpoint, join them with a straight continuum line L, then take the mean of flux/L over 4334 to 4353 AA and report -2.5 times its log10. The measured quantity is 0.19 mag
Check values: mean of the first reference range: 159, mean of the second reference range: 156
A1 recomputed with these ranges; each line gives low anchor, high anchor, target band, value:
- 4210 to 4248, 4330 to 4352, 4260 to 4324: -0.06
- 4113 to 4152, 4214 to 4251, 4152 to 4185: -0.01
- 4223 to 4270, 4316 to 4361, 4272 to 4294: -0.01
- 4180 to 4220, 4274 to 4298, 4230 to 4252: -0.02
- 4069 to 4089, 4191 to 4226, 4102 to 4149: -0.01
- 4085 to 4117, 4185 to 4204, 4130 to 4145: -0.06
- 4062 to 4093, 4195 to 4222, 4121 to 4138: -0.03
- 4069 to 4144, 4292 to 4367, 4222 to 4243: -0.05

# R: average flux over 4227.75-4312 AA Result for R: 155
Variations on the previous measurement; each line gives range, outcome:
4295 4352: 144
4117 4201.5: 162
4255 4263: 160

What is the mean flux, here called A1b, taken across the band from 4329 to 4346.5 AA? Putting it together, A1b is 131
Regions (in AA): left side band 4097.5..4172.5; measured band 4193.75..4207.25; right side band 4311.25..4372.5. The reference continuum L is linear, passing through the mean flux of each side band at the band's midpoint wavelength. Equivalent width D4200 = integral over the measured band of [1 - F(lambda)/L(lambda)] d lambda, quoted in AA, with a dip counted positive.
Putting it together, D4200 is -0.39 AA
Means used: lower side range 159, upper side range 148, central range 160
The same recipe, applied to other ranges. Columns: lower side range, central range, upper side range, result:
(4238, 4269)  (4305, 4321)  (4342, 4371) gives 0.33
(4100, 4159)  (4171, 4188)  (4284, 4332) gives -0.65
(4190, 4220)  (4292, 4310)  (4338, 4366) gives 0.32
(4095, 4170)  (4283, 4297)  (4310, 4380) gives -0.04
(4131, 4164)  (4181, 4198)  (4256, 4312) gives -0.07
